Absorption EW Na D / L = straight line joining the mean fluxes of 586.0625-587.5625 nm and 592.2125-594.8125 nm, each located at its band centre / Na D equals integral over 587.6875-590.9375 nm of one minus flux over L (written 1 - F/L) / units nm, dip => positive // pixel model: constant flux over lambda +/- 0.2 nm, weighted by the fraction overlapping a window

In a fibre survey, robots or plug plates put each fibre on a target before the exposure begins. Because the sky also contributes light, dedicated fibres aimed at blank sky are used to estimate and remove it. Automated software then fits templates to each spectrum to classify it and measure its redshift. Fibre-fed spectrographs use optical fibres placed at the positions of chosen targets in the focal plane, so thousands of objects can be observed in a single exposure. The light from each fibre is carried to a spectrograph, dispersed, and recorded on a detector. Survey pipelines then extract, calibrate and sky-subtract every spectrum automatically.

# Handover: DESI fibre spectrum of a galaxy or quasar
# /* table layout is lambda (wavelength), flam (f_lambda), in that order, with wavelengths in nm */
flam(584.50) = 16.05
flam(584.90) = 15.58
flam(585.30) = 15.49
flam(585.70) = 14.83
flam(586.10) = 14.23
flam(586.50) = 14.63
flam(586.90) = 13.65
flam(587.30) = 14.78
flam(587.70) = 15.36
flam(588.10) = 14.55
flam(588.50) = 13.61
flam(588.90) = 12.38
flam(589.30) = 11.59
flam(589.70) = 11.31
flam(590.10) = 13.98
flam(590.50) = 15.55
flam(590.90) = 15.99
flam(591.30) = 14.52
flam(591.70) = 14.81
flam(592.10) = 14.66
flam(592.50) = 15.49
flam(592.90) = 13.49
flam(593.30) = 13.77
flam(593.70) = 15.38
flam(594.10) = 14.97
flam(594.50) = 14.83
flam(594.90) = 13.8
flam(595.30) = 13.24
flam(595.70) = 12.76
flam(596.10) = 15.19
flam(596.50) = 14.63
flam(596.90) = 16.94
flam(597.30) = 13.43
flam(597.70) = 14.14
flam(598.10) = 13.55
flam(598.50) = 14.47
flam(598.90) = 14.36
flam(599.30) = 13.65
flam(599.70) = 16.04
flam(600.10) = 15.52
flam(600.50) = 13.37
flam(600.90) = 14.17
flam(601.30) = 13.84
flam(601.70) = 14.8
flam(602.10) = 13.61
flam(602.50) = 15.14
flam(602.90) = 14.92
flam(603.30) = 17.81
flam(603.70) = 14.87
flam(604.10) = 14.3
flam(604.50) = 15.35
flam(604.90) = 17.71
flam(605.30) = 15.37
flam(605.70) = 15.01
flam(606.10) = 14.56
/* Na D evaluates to 0.19 nm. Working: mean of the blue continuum 14.4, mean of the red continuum 14.6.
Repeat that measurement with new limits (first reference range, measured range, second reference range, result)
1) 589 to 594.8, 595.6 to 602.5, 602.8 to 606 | 0.29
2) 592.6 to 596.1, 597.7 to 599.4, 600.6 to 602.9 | 0.02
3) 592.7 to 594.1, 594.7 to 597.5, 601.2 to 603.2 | 0.03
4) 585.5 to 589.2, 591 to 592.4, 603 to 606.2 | -0.03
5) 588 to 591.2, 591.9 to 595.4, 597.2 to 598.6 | -0.17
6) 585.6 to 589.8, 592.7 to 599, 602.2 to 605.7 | 0.15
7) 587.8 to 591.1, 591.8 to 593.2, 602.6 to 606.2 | -0.05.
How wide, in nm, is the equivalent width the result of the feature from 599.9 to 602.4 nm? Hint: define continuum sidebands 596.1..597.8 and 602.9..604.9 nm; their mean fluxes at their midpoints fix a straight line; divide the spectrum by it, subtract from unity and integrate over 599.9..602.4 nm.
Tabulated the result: 0.18 nm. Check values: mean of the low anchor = 14.9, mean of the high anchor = 15.7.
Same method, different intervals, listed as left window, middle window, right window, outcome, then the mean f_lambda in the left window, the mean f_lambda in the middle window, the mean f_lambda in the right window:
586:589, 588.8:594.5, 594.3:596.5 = -0.033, 14.2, 14.2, 14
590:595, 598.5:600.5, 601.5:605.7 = 0.058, 14.7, 14.7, 15.4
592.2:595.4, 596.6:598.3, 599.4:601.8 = -0.002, 14.4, 14.5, 14.6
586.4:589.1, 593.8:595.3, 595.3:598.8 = -0.016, 14.1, 14.4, 14.3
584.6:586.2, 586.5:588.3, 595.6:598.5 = 0.052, 15.1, 14.6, 14.4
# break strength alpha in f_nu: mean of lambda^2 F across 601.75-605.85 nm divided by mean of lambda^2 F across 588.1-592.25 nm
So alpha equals 1.16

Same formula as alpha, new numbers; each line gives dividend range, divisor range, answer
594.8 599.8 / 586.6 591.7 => 1.05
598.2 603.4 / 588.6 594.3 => 1.07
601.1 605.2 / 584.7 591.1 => 1.13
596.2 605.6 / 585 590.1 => 1.12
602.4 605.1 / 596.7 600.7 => 1.10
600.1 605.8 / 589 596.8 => 1.09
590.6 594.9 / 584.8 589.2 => 1.05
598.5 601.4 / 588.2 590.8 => 1.13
